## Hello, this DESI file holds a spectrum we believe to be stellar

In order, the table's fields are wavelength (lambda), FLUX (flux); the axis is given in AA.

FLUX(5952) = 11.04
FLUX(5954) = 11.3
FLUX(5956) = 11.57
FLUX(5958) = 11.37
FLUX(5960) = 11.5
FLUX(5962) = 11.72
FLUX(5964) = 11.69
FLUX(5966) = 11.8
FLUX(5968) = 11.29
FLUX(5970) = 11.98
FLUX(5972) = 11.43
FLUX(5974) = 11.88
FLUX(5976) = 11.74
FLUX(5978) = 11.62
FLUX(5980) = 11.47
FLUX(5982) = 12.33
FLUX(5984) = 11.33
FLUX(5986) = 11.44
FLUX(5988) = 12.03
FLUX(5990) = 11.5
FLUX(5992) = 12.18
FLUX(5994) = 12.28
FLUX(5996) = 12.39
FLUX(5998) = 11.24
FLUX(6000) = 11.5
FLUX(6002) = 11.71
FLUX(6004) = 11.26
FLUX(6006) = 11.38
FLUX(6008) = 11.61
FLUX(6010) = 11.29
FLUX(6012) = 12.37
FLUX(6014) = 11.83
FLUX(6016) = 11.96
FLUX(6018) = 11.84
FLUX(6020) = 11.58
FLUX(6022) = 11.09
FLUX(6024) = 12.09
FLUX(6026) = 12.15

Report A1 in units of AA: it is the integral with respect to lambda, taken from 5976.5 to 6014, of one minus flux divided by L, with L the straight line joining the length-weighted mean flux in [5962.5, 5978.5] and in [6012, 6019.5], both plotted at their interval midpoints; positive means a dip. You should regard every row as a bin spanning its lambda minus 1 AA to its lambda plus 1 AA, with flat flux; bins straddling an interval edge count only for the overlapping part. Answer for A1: 0.29 AA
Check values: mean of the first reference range 11.7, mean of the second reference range 11.9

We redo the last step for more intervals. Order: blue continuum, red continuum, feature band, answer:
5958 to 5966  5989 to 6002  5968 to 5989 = 0.0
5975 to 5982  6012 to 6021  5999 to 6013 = 0.3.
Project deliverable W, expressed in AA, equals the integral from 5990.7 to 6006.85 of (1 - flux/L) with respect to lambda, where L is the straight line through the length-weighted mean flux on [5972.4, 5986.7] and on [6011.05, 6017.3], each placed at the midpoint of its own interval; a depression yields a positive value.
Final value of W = 0.2 AA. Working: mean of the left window 11.7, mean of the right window 12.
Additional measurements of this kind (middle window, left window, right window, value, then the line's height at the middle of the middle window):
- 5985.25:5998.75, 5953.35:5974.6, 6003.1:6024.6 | -0.30 AA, 11.6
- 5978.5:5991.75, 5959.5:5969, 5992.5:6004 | 0.01 AA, 11.7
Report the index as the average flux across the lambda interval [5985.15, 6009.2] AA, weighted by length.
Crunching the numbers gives 11.7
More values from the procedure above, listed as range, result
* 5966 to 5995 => 11.8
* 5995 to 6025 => 11.7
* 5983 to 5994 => 11.7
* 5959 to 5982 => 11.7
